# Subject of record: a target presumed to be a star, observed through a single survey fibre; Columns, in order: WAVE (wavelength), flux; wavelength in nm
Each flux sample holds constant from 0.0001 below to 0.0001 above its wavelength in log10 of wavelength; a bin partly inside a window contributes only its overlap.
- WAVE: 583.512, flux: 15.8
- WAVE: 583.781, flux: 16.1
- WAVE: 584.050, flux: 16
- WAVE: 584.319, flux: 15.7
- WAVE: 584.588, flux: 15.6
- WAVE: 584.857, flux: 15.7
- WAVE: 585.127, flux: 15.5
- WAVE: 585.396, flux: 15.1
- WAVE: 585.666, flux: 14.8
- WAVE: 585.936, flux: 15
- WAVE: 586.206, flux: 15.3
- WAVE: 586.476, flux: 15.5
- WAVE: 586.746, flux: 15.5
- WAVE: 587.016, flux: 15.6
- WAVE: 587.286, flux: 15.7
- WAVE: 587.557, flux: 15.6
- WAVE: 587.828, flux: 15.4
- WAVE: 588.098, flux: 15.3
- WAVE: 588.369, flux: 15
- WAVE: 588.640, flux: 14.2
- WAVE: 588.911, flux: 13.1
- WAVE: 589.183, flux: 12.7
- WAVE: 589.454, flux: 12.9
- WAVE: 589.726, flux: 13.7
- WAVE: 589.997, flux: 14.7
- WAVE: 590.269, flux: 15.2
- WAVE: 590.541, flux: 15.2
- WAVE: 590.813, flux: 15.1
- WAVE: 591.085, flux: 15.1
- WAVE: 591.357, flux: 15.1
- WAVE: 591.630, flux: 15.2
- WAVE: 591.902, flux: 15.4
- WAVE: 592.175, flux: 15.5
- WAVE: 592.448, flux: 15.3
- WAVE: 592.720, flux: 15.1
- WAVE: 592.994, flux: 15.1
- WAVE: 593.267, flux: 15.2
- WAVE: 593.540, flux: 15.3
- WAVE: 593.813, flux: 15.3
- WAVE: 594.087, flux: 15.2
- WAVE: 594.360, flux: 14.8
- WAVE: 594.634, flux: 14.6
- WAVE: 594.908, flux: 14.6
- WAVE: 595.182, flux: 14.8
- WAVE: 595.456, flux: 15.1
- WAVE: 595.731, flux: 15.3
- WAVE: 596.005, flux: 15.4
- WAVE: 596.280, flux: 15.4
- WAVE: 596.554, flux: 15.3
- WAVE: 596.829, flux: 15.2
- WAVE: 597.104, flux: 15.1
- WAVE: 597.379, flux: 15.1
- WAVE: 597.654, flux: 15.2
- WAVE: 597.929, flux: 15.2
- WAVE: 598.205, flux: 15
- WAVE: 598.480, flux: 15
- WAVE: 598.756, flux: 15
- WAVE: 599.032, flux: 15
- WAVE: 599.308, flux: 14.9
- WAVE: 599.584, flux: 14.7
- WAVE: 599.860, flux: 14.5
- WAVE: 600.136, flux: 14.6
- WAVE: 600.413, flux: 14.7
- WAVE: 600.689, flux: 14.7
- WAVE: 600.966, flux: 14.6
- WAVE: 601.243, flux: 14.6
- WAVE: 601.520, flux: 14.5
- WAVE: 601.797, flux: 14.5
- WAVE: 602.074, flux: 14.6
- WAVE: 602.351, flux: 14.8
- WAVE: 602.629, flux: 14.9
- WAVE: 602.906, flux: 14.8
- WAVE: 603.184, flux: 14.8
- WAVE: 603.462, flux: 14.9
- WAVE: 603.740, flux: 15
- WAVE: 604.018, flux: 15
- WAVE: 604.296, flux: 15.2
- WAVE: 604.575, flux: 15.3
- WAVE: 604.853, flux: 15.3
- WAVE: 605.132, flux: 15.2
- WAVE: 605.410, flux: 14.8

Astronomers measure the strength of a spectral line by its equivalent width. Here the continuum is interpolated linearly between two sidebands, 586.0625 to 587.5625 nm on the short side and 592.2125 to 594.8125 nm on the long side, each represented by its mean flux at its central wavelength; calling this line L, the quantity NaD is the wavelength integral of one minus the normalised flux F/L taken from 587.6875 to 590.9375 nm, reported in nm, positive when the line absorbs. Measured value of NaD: 0.21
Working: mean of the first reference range 15.5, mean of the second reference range 15.1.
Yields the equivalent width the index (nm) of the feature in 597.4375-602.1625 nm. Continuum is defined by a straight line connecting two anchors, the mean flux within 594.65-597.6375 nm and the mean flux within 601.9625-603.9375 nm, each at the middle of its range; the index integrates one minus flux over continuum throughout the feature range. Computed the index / 0.06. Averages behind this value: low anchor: 15.1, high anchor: 14.8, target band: 14.8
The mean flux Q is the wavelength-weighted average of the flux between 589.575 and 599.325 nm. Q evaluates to 15.1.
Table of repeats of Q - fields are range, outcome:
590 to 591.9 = 15.1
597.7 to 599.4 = 15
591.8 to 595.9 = 15.1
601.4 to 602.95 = 14.7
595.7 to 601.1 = 15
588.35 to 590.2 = 13.7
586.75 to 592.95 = 14.8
